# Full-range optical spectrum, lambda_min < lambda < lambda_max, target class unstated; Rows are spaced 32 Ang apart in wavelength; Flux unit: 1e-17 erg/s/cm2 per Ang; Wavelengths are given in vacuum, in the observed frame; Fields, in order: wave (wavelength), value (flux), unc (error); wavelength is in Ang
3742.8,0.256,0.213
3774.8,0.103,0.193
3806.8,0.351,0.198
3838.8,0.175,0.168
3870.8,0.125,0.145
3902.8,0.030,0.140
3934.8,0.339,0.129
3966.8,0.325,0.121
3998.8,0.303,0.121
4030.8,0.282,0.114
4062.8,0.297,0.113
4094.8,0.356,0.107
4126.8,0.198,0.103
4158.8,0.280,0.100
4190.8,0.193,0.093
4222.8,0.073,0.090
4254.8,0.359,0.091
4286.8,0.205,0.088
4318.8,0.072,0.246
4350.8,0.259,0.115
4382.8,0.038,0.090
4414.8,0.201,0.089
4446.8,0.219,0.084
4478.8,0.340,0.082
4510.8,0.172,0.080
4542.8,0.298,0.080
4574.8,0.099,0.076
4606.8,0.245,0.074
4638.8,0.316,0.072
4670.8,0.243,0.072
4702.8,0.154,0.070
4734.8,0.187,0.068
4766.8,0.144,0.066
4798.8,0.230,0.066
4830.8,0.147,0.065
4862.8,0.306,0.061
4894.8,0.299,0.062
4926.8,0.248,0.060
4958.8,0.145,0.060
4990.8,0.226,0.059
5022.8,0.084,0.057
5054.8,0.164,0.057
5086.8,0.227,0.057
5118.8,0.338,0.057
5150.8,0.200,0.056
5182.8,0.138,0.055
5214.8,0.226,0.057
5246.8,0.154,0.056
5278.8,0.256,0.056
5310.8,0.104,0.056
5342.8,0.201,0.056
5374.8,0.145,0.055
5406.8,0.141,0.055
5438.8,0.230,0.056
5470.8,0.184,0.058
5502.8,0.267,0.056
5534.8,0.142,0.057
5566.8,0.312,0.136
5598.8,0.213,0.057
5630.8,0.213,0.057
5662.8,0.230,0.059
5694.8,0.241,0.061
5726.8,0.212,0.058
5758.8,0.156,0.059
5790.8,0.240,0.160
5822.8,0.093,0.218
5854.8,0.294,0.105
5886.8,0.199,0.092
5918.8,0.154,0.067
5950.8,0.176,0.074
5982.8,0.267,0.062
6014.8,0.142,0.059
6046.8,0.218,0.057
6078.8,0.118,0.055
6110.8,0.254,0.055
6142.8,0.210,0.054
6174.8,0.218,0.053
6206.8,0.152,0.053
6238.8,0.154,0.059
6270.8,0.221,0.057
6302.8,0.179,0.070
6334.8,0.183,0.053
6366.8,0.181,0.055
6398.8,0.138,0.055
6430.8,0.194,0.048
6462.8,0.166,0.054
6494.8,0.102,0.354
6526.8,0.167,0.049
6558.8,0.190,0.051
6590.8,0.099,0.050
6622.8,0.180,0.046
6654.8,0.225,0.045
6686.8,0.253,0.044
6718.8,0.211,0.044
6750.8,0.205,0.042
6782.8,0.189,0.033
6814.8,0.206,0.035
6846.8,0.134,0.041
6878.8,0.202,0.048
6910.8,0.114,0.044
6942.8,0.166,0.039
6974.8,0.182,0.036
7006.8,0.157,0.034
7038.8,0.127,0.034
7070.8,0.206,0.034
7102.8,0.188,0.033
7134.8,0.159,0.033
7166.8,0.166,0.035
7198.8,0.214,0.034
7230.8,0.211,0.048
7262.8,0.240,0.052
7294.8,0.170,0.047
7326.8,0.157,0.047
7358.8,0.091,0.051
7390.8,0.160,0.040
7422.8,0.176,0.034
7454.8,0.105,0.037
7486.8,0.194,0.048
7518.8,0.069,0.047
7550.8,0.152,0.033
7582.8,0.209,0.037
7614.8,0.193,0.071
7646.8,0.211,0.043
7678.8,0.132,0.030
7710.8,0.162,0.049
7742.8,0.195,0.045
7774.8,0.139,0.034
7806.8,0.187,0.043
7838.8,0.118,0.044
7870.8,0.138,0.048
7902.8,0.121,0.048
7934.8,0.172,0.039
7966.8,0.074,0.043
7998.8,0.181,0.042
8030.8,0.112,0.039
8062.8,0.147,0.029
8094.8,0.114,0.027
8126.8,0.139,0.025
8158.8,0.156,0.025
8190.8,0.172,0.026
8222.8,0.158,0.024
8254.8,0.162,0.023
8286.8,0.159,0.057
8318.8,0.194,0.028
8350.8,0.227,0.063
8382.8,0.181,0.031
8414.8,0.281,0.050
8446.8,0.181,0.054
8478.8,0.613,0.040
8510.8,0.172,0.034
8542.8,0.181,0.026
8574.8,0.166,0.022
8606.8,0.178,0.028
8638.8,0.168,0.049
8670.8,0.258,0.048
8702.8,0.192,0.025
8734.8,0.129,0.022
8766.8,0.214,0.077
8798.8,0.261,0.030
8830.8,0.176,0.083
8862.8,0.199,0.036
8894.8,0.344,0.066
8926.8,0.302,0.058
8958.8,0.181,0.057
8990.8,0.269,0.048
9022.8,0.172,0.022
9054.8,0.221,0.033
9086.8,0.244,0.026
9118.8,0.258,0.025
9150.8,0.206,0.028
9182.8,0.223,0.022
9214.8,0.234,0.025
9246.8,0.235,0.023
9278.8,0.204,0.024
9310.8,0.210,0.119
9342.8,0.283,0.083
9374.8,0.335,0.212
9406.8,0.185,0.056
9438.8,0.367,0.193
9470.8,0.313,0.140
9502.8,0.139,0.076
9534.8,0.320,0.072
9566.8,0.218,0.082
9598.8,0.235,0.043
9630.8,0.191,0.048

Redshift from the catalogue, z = 1.27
